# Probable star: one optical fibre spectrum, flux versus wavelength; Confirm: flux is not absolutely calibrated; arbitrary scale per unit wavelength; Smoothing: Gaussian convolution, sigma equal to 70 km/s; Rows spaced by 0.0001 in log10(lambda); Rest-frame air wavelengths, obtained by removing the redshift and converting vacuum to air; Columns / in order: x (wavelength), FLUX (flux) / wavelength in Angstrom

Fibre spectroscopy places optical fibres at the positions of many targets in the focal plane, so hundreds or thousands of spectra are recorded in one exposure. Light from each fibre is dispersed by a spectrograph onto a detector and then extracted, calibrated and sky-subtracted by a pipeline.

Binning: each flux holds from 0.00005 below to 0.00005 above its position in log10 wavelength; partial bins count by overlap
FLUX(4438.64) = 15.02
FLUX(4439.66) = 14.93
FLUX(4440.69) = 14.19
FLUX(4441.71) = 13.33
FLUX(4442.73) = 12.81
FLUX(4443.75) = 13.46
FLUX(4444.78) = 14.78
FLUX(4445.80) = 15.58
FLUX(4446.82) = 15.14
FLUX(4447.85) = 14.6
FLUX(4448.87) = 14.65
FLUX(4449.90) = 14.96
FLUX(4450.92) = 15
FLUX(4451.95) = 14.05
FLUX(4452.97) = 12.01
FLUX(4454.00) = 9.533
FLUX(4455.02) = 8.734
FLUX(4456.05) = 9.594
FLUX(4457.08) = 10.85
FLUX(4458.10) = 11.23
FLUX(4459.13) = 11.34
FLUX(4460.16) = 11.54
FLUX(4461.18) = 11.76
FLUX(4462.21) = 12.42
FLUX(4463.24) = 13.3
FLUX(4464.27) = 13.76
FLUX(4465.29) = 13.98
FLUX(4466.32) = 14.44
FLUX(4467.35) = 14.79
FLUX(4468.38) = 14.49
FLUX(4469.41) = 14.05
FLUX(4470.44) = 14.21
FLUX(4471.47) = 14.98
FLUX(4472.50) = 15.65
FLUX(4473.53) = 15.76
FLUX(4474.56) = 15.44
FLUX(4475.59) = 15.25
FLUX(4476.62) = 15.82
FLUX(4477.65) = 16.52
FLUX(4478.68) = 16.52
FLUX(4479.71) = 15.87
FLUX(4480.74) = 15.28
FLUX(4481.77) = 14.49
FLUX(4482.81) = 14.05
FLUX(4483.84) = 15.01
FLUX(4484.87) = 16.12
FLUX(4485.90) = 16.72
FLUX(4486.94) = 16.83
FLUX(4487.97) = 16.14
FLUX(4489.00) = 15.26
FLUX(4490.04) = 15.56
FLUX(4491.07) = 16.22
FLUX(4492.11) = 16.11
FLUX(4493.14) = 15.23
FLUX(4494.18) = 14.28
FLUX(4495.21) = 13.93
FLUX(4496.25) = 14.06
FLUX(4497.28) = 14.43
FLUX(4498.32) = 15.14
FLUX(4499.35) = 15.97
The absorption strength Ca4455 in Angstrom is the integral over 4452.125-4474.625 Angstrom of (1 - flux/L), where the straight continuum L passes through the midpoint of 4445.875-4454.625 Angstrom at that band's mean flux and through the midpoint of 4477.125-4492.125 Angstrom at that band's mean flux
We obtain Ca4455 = 2.6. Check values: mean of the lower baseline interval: 13.8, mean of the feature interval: 12.9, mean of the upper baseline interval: 15.8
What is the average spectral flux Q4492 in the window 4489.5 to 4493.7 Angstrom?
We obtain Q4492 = 15.7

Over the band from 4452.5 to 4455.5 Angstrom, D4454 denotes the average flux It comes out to 10.1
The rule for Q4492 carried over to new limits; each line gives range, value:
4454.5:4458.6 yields 10.1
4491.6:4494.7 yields 15.2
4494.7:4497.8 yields 14.1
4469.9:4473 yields 14.9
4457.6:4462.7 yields 11.7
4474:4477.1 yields 15.5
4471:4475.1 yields 15.5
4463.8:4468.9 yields 14.3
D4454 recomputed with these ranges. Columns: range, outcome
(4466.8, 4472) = 14.5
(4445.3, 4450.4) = 15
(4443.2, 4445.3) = 14.1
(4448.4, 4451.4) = 14.9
